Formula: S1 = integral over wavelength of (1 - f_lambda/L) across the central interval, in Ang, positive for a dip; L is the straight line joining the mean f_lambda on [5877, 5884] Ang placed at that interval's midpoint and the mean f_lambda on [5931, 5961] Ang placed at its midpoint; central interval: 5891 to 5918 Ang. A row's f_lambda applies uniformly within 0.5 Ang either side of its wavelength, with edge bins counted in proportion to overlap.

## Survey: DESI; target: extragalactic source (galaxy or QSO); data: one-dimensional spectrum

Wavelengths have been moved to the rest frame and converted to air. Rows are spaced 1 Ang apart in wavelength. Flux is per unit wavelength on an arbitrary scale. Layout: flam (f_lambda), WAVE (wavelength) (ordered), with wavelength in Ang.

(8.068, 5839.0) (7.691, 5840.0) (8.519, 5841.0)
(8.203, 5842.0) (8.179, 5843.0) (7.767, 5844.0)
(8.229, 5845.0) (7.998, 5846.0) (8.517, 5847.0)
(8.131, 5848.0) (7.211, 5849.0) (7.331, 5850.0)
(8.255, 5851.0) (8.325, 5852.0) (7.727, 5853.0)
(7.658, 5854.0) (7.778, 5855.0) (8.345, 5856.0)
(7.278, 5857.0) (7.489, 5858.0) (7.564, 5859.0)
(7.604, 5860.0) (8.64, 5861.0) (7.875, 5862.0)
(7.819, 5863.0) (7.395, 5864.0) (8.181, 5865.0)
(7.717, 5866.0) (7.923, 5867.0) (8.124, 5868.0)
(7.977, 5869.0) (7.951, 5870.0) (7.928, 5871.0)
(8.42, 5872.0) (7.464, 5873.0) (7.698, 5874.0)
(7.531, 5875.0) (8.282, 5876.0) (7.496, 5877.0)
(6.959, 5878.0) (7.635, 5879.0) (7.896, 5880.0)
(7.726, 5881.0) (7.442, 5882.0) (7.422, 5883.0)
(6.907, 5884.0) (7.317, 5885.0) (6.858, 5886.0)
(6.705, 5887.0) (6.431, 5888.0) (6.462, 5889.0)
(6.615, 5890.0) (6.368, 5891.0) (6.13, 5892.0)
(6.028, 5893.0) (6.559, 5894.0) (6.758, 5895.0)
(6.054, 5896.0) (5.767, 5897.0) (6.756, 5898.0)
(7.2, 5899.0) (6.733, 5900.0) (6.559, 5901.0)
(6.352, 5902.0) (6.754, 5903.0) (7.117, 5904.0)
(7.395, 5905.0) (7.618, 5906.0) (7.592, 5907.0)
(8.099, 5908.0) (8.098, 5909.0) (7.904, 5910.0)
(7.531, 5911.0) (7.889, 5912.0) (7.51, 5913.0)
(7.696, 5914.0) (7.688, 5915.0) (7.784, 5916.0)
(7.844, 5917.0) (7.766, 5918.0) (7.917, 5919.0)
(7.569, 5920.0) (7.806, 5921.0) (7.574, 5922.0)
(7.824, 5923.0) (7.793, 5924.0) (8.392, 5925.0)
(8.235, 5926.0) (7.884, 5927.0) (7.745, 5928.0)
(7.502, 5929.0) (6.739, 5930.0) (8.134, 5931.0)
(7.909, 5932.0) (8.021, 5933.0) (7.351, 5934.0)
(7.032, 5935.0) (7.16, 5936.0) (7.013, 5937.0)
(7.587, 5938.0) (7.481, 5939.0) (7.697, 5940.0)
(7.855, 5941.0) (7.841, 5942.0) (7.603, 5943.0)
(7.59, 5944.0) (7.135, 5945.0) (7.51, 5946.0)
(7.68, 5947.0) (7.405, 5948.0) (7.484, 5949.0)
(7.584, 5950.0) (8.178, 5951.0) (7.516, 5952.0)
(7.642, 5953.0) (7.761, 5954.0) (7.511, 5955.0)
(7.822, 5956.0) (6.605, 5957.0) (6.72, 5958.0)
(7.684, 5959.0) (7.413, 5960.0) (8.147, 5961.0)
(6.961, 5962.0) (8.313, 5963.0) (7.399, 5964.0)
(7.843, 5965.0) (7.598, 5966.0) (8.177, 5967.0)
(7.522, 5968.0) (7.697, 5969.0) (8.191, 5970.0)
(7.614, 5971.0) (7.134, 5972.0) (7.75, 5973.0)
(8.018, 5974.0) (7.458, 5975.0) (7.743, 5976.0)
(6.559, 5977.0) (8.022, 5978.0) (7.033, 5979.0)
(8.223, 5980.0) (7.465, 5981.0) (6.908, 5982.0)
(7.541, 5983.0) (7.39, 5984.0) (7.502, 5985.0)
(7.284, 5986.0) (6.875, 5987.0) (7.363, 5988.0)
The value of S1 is 1.31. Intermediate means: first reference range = 7.47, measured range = 7.13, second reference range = 7.53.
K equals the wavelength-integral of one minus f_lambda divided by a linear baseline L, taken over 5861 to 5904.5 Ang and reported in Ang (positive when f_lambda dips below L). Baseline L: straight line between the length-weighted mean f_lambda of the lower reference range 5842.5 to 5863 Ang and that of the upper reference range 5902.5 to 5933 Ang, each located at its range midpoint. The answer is 3.36 Ang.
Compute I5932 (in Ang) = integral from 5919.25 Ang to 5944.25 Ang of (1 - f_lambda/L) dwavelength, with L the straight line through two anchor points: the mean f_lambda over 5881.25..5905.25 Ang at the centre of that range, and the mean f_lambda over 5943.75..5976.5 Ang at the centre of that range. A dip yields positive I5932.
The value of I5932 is -1.5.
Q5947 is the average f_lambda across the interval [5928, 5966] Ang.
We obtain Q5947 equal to 7.54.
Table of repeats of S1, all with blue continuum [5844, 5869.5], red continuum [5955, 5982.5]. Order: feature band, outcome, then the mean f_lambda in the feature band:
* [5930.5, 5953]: 0.2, 7.58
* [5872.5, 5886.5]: 0.6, 7.47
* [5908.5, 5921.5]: -0.1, 7.77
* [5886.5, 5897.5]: 2.0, 6.35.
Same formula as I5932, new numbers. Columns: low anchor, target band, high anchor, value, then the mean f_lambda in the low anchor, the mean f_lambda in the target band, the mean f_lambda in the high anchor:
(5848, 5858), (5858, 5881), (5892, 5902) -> -1.7 Ang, 7.77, 7.81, 6.47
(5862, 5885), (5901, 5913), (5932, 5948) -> 0.3 Ang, 7.72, 7.45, 7.51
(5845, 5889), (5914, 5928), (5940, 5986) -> -0.4 Ang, 7.69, 7.84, 7.57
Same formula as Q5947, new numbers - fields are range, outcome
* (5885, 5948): 7.33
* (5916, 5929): 7.85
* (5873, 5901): 6.96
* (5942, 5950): 7.51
